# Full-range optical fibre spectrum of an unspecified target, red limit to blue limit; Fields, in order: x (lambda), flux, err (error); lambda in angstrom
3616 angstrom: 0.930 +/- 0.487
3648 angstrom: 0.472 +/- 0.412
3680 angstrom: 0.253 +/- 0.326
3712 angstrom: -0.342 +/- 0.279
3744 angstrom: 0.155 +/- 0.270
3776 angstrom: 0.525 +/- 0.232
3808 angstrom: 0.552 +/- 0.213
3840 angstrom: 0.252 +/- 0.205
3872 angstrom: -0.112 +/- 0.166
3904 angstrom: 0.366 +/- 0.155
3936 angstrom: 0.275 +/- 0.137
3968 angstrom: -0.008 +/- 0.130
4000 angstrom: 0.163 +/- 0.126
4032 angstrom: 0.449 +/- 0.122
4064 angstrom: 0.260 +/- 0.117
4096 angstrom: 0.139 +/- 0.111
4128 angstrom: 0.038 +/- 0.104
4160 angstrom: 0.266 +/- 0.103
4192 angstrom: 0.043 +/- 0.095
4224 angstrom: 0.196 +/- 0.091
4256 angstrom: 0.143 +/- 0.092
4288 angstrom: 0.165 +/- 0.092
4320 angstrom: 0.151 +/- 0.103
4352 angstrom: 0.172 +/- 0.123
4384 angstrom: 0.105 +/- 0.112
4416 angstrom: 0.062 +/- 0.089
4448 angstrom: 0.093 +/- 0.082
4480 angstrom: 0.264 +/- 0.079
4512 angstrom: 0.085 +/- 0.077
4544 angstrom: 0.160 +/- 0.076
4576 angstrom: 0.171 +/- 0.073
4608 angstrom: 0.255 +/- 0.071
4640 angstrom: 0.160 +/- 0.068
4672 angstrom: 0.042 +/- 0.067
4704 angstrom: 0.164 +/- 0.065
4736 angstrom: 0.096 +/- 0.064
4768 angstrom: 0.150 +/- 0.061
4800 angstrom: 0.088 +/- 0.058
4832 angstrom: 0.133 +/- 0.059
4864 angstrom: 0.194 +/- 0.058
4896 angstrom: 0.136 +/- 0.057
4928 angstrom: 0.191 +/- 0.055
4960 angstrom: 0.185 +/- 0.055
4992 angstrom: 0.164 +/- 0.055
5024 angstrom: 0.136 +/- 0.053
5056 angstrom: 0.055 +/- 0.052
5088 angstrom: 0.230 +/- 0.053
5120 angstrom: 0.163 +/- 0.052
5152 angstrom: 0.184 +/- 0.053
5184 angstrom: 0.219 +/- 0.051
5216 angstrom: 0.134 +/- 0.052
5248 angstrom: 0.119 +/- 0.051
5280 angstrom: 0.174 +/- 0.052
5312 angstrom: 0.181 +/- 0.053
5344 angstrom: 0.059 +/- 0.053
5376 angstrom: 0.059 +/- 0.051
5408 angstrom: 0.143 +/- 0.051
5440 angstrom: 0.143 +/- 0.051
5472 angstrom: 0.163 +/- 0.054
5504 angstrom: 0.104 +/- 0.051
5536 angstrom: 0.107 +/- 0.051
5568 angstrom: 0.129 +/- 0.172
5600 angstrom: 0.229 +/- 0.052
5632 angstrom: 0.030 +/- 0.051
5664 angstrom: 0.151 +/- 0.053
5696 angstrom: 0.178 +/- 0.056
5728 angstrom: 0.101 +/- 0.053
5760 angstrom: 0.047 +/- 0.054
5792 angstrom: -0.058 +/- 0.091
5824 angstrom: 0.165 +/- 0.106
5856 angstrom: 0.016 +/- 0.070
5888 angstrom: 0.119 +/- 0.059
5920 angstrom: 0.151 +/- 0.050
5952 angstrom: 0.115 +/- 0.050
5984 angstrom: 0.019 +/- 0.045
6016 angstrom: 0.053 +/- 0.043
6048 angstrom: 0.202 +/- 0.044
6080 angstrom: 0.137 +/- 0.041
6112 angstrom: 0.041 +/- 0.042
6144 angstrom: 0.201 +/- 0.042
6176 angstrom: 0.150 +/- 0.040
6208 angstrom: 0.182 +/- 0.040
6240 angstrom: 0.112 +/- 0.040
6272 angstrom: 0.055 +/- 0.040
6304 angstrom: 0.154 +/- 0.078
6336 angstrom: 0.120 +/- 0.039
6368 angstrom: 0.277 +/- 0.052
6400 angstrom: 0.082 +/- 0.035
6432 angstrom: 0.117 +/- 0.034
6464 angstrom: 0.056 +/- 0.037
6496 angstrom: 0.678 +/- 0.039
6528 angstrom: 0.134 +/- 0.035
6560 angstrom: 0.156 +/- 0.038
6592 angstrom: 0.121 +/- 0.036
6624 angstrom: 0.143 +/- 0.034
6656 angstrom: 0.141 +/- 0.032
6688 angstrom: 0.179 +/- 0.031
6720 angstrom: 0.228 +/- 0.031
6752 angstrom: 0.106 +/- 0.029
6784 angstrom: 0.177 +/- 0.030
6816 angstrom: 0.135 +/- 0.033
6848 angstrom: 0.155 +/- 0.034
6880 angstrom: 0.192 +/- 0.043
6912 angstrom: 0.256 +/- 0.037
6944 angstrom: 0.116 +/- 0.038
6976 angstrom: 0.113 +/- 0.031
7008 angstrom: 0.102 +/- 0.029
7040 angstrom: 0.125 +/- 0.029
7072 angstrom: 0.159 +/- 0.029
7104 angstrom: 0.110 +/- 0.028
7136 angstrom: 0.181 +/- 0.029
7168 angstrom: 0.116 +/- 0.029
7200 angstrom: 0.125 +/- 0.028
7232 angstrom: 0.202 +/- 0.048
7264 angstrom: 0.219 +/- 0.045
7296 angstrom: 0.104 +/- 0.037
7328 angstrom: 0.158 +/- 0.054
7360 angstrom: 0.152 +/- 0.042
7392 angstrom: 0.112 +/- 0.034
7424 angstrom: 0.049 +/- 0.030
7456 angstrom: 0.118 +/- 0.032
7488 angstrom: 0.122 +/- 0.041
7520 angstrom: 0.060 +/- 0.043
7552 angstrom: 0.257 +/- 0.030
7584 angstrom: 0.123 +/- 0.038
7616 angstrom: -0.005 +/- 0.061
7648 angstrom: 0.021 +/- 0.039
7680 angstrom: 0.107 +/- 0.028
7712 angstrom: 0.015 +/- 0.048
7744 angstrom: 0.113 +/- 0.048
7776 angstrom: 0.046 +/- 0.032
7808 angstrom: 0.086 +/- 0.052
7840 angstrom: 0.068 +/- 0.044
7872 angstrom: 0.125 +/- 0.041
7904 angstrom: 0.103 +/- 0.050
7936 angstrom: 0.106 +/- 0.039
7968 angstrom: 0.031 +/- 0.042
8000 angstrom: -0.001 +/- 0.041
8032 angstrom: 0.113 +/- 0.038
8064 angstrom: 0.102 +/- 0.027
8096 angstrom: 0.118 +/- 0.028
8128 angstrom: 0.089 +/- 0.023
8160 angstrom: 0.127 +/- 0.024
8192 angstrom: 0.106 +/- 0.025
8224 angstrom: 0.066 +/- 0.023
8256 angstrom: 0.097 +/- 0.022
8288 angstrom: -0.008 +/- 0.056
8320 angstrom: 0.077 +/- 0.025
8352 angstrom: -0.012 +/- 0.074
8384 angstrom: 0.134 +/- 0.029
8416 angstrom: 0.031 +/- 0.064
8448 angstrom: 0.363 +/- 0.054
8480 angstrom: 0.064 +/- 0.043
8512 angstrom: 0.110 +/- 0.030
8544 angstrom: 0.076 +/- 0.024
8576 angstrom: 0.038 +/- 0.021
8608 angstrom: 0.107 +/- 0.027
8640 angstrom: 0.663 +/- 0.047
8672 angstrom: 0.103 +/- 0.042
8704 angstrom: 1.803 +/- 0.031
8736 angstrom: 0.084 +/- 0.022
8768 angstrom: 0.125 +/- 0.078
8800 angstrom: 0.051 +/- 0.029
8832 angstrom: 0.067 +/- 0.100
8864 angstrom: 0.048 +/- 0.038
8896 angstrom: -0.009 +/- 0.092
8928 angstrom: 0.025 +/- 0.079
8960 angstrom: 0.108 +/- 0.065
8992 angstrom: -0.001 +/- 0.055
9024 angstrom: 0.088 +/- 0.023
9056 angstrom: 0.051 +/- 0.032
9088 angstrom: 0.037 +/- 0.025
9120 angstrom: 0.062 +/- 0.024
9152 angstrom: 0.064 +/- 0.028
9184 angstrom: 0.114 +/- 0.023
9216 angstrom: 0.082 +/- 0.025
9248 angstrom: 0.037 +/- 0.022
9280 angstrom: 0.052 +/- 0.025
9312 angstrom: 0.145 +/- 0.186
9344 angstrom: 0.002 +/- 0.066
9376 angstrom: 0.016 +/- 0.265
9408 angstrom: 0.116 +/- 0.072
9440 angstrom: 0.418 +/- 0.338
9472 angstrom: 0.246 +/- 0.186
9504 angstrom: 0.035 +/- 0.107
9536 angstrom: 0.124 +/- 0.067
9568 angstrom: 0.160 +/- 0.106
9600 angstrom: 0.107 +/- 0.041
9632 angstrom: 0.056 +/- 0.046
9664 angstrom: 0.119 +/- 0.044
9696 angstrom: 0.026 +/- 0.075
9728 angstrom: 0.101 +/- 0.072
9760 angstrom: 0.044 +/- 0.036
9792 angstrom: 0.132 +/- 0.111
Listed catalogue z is 0.74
